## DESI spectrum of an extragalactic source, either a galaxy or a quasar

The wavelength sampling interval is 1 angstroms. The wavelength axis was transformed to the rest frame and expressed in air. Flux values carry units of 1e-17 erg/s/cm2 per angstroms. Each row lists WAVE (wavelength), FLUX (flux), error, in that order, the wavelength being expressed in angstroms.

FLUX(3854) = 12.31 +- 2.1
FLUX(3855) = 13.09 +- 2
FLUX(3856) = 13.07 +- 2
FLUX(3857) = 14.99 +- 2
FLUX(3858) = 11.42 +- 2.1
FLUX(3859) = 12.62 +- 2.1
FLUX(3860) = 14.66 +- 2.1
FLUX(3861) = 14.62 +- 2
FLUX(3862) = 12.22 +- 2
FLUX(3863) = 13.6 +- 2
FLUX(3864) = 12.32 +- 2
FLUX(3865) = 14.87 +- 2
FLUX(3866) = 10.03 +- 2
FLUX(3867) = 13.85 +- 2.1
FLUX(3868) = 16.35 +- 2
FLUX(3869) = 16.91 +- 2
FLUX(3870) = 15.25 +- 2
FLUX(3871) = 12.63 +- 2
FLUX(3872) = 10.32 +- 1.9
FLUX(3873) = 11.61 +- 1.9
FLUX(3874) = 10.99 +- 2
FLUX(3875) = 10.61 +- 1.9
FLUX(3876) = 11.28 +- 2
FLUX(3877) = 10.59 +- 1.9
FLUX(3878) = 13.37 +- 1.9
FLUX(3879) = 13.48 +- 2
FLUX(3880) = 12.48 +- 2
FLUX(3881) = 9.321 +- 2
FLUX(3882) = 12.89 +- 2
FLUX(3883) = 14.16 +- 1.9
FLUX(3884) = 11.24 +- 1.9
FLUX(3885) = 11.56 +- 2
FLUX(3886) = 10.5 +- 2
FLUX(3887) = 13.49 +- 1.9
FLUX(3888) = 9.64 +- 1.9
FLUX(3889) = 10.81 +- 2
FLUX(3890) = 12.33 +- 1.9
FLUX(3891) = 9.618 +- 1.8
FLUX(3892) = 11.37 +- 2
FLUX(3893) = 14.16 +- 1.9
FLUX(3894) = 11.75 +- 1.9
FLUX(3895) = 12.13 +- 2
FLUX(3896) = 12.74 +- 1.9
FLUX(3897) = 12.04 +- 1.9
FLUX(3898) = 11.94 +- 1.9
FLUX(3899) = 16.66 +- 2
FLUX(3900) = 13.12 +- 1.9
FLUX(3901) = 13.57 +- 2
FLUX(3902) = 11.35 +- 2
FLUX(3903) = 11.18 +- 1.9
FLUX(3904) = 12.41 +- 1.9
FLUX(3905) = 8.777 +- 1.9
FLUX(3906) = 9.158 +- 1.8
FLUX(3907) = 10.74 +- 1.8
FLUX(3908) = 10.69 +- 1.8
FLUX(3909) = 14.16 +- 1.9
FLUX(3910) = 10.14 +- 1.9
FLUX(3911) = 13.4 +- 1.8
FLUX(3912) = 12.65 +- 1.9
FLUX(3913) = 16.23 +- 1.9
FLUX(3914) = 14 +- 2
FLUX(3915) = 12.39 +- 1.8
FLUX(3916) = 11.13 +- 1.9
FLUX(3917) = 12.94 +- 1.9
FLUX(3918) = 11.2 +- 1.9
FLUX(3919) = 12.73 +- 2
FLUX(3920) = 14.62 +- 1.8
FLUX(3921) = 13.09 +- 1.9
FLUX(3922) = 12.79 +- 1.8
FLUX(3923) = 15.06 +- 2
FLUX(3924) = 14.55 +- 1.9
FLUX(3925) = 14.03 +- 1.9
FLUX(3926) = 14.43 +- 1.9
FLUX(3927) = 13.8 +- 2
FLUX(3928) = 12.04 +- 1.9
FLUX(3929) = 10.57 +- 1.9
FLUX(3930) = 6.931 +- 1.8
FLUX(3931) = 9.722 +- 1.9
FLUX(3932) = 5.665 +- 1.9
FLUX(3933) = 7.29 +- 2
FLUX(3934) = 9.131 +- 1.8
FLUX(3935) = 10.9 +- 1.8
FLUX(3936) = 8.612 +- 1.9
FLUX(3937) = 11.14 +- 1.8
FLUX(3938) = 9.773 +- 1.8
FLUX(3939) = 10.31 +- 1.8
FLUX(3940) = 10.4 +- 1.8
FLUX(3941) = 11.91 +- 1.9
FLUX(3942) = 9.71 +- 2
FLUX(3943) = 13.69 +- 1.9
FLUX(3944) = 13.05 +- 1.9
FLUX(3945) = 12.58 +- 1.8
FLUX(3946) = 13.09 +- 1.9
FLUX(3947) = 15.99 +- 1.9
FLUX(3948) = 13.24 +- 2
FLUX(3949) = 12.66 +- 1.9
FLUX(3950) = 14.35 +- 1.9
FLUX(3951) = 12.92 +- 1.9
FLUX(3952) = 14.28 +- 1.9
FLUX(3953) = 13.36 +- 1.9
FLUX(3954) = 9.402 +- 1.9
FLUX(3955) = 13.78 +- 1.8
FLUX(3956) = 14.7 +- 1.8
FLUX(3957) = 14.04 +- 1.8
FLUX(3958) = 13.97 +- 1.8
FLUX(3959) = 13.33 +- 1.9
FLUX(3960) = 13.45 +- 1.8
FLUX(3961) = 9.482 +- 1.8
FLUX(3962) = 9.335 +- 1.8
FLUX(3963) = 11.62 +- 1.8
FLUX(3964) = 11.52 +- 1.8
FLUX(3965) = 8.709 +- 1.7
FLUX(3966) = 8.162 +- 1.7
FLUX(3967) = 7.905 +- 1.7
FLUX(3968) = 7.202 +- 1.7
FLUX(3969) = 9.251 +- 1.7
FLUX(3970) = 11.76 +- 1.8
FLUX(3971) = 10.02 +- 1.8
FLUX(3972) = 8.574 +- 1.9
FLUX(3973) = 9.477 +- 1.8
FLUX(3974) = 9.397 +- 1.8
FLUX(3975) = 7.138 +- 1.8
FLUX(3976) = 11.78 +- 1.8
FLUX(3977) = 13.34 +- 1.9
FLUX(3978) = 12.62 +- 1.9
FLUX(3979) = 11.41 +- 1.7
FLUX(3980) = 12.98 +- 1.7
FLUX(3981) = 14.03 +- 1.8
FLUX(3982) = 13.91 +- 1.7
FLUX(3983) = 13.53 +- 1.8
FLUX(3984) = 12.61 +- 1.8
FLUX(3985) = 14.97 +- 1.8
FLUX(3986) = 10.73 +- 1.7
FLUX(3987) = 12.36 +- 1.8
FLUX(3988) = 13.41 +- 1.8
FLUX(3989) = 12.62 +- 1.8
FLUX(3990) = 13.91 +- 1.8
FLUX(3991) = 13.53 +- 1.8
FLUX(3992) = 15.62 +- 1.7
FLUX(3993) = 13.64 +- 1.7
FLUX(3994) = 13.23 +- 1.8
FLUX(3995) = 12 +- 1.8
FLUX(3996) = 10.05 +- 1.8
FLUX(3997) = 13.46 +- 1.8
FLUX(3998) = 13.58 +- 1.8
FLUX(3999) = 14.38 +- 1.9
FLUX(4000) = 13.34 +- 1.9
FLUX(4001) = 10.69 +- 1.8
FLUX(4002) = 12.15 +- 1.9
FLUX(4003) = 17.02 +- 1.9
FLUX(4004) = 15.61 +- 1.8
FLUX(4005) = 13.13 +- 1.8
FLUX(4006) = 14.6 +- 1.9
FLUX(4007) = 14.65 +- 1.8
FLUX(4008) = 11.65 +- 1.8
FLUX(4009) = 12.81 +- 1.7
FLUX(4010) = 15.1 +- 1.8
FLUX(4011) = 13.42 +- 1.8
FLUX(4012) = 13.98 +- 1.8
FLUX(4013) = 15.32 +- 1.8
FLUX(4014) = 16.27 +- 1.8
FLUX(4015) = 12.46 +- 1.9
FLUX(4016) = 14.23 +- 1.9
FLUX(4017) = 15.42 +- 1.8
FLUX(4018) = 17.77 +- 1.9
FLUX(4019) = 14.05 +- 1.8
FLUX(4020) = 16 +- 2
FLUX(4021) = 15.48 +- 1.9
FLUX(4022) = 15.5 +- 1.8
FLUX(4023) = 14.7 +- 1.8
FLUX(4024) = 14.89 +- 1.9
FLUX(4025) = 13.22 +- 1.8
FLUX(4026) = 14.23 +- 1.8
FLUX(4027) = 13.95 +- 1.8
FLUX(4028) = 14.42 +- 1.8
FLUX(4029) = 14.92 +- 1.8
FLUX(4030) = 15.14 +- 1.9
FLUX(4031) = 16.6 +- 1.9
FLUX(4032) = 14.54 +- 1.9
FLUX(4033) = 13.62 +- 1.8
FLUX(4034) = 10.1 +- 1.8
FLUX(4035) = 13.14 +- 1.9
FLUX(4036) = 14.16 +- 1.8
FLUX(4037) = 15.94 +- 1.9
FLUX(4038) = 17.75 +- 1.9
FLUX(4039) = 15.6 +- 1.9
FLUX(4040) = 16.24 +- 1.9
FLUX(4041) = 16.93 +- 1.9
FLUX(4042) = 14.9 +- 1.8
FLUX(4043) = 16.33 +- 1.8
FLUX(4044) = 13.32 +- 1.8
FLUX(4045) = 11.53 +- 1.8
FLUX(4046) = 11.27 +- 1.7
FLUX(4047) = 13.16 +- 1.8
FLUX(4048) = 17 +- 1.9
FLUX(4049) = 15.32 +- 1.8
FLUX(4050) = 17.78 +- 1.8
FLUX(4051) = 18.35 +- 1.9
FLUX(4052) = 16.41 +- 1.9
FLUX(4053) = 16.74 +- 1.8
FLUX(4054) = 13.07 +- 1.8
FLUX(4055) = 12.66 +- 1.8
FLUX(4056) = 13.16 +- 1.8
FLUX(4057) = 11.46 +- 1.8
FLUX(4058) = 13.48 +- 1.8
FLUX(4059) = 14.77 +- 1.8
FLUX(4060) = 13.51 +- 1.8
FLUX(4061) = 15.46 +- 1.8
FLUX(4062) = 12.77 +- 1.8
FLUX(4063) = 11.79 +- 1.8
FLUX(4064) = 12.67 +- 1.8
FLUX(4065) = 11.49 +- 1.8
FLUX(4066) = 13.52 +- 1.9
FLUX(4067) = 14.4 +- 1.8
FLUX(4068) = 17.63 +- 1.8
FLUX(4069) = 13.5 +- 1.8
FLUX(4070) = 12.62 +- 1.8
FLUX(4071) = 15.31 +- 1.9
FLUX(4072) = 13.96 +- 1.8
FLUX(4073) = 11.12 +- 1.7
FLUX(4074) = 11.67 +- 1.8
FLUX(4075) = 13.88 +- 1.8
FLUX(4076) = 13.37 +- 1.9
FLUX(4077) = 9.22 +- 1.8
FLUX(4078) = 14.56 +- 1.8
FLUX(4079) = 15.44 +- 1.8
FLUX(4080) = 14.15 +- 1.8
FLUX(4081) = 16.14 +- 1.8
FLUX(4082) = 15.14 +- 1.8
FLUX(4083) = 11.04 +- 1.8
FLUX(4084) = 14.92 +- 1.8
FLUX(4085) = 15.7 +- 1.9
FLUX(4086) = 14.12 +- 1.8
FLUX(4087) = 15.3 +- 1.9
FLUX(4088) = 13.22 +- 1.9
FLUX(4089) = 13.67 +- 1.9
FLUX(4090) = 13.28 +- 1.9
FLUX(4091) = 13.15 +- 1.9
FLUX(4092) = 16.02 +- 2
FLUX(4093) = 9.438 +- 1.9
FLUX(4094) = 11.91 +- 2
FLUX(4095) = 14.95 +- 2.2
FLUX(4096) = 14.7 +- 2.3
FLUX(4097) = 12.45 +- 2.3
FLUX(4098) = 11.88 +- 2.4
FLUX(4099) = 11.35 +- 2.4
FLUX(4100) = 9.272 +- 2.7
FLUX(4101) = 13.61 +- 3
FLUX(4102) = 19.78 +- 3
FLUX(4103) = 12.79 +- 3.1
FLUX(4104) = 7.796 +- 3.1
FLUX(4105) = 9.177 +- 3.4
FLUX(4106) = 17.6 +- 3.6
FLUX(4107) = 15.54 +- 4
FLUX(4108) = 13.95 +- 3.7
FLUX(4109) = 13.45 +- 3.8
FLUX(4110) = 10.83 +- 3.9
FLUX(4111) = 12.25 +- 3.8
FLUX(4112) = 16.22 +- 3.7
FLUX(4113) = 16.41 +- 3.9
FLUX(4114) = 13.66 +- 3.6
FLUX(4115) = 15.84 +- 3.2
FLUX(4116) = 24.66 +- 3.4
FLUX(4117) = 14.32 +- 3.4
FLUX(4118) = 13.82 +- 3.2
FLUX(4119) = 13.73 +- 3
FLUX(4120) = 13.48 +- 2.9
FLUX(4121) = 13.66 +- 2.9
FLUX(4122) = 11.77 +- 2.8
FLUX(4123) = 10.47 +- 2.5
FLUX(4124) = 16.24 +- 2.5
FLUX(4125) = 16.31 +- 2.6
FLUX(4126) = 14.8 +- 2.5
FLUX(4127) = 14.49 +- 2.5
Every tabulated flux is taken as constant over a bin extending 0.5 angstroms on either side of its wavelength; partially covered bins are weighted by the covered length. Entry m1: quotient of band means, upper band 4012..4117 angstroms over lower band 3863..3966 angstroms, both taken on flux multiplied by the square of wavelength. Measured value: 1.26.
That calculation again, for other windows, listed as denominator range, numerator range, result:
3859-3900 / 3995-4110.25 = 1.22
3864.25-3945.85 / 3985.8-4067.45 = 1.26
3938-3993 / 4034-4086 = 1.24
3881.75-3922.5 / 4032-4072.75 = 1.26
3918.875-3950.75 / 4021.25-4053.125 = 1.33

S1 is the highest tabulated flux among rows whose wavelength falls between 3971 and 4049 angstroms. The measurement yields 17.77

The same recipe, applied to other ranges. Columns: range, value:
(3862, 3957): 16.91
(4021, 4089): 18.35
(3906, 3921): 16.23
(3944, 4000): 15.99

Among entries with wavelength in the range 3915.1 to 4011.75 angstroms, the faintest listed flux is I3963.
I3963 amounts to 5.665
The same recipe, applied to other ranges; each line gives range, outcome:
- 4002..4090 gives 9.22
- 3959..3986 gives 7.138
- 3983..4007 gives 10.05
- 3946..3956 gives 9.402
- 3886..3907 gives 8.777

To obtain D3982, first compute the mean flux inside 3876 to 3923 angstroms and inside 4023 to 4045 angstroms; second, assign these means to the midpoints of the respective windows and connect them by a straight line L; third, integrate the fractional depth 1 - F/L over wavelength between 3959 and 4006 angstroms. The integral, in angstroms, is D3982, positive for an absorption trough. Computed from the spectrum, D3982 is 6.1 angstroms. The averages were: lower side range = 12.2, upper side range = 14.7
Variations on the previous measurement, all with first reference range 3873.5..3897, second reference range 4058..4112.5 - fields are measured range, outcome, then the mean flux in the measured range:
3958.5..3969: 2.0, 10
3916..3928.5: -1.3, 13.3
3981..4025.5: -3.9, 13.9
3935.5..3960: -0.4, 12.5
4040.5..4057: -2.0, 14.8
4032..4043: -1.5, 14.9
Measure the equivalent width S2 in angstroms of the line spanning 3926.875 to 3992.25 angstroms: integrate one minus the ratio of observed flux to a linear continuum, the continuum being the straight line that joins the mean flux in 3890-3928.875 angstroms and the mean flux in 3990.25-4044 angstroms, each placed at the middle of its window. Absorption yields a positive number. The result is 9.2 angstroms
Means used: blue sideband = 12.6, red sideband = 14.4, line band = 11.5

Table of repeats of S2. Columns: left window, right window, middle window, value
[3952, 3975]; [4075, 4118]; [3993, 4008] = -2.2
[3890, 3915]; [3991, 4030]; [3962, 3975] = 3.9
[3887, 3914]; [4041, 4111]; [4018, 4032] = -1.8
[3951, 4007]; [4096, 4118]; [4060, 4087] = -0.4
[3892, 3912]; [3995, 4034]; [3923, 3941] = 2.8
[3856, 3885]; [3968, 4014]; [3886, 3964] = 4.3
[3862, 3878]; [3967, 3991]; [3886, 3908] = 1.2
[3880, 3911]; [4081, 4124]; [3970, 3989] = 1.2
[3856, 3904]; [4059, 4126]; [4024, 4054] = -3.2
